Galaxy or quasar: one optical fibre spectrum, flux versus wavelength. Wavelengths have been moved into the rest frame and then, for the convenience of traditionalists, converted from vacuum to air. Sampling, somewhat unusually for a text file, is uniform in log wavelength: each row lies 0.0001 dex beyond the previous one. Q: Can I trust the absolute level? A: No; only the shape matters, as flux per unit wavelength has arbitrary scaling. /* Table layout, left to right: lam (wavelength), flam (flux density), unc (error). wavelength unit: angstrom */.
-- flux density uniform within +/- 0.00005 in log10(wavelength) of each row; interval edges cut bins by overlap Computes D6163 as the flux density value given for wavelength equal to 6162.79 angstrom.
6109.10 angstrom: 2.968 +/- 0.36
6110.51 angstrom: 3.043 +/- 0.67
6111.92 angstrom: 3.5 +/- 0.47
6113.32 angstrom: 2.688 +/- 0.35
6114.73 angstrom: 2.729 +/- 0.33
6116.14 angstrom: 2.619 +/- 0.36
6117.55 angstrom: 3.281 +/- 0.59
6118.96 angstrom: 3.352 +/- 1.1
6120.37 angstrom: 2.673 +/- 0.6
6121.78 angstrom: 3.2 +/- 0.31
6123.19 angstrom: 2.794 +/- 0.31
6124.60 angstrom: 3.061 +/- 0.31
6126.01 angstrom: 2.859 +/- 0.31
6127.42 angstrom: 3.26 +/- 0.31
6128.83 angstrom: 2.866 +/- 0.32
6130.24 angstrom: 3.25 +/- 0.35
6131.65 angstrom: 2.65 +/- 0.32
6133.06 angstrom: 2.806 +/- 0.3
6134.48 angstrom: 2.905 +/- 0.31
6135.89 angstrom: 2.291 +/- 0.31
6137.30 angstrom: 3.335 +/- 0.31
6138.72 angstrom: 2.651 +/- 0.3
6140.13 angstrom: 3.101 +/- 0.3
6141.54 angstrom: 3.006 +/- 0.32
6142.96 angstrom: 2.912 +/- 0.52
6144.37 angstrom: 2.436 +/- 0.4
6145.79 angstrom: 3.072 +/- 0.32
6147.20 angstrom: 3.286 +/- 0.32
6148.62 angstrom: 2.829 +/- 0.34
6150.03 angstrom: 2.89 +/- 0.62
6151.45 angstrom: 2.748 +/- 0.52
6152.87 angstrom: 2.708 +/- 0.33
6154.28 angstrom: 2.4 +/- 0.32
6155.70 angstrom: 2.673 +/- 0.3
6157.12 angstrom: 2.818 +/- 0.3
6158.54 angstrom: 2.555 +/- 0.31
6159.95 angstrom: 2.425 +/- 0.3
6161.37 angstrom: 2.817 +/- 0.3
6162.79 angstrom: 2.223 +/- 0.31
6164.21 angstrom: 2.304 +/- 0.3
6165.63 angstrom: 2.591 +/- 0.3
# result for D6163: 2.223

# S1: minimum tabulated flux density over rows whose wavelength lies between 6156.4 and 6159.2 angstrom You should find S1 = 2.555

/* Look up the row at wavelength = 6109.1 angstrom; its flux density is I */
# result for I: 2.968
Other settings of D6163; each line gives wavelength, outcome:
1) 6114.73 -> 2.729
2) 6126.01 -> 2.859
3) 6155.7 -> 2.673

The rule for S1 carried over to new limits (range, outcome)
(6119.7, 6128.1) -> 2.673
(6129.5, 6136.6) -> 2.291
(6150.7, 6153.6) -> 2.708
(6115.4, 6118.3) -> 2.619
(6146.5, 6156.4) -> 2.4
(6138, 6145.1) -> 2.436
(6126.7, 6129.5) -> 2.866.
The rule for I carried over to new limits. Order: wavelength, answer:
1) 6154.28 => 2.4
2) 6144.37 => 2.436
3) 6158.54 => 2.555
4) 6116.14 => 2.619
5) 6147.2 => 3.286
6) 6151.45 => 2.748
